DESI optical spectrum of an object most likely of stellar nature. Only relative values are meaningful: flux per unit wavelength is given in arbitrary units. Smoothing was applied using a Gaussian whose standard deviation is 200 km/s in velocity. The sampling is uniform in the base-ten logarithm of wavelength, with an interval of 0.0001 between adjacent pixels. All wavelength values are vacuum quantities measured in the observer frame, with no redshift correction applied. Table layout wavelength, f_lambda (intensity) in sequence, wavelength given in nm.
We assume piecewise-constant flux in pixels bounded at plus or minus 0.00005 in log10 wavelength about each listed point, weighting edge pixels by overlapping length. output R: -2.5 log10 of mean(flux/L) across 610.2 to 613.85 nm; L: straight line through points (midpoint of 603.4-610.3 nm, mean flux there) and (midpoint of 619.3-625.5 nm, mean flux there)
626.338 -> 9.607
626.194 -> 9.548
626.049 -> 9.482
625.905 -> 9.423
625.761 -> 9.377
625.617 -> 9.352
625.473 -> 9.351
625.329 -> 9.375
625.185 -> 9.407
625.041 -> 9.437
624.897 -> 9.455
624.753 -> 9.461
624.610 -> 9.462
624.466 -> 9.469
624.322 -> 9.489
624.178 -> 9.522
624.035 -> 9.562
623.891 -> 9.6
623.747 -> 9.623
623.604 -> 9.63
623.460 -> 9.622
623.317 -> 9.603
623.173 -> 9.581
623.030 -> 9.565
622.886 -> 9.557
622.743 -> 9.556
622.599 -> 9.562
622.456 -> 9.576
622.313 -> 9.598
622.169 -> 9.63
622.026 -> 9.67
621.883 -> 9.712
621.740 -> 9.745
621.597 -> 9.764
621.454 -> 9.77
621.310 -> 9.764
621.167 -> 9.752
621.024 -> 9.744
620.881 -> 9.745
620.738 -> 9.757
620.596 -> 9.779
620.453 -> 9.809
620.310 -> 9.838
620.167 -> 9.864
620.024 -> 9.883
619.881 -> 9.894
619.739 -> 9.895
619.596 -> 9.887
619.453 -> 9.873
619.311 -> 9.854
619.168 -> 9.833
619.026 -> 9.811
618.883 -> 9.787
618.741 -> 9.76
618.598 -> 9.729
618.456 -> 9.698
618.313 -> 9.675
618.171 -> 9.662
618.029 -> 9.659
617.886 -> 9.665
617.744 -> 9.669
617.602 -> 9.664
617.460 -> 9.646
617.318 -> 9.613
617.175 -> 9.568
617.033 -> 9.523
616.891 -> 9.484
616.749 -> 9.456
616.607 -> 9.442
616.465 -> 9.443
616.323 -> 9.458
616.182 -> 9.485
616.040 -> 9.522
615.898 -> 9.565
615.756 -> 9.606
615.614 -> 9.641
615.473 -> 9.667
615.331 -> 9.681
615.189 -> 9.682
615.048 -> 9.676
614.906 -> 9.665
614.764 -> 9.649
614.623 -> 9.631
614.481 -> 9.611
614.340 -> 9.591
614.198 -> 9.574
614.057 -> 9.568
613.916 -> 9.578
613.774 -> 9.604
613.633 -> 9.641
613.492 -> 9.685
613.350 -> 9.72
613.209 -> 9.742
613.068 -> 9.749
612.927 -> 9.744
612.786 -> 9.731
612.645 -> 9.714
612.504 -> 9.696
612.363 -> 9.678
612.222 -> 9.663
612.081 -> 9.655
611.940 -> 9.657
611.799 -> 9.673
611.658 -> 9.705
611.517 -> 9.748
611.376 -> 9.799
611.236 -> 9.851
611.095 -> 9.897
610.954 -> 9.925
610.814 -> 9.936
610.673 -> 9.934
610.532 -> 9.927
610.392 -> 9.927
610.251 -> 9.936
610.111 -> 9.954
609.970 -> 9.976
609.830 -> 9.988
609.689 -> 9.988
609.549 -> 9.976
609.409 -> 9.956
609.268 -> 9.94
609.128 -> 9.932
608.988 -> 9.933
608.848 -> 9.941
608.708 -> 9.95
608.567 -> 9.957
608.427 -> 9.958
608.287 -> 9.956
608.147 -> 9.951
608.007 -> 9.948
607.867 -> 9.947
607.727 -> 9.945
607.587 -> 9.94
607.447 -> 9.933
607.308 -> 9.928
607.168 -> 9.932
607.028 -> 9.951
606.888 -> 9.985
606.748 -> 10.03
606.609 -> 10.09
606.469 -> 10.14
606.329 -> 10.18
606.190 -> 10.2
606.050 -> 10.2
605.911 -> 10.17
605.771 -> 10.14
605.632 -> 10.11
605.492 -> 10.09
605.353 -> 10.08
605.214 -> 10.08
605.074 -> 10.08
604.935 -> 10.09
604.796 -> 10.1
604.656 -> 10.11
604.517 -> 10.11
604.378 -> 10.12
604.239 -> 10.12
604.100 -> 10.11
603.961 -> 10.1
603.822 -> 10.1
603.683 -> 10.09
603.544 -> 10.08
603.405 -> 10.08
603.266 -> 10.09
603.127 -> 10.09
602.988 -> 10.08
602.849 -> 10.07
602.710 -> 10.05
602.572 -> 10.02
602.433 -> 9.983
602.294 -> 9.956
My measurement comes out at 0.02 mag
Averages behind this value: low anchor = 10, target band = 9.76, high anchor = 9.65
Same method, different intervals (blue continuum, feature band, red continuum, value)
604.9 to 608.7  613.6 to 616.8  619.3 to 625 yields 0.03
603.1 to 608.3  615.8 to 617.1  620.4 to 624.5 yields 0.03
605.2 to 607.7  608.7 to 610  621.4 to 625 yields 0.00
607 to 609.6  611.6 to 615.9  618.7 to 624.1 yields 0.02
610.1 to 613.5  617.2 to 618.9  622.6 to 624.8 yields 0.00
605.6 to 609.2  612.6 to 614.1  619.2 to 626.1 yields 0.02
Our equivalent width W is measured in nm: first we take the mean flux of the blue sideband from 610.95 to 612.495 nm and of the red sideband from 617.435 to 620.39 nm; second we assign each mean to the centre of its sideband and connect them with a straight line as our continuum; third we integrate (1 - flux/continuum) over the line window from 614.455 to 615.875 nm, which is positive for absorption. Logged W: 0.02 nm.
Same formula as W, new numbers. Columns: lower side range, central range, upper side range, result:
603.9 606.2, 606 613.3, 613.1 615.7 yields -0.01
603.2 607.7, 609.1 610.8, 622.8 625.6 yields 0.00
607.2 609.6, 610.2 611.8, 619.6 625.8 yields 0.00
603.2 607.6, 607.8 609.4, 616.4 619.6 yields 0.00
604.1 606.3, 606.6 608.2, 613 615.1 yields 0.01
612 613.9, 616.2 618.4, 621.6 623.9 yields 0.02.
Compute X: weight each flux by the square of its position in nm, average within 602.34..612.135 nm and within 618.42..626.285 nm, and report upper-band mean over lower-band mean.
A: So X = 1.0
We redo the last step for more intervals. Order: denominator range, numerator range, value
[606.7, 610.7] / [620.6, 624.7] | 1.01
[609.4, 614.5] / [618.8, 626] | 1.02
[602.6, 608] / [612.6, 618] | 0.99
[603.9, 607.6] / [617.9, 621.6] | 1.02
